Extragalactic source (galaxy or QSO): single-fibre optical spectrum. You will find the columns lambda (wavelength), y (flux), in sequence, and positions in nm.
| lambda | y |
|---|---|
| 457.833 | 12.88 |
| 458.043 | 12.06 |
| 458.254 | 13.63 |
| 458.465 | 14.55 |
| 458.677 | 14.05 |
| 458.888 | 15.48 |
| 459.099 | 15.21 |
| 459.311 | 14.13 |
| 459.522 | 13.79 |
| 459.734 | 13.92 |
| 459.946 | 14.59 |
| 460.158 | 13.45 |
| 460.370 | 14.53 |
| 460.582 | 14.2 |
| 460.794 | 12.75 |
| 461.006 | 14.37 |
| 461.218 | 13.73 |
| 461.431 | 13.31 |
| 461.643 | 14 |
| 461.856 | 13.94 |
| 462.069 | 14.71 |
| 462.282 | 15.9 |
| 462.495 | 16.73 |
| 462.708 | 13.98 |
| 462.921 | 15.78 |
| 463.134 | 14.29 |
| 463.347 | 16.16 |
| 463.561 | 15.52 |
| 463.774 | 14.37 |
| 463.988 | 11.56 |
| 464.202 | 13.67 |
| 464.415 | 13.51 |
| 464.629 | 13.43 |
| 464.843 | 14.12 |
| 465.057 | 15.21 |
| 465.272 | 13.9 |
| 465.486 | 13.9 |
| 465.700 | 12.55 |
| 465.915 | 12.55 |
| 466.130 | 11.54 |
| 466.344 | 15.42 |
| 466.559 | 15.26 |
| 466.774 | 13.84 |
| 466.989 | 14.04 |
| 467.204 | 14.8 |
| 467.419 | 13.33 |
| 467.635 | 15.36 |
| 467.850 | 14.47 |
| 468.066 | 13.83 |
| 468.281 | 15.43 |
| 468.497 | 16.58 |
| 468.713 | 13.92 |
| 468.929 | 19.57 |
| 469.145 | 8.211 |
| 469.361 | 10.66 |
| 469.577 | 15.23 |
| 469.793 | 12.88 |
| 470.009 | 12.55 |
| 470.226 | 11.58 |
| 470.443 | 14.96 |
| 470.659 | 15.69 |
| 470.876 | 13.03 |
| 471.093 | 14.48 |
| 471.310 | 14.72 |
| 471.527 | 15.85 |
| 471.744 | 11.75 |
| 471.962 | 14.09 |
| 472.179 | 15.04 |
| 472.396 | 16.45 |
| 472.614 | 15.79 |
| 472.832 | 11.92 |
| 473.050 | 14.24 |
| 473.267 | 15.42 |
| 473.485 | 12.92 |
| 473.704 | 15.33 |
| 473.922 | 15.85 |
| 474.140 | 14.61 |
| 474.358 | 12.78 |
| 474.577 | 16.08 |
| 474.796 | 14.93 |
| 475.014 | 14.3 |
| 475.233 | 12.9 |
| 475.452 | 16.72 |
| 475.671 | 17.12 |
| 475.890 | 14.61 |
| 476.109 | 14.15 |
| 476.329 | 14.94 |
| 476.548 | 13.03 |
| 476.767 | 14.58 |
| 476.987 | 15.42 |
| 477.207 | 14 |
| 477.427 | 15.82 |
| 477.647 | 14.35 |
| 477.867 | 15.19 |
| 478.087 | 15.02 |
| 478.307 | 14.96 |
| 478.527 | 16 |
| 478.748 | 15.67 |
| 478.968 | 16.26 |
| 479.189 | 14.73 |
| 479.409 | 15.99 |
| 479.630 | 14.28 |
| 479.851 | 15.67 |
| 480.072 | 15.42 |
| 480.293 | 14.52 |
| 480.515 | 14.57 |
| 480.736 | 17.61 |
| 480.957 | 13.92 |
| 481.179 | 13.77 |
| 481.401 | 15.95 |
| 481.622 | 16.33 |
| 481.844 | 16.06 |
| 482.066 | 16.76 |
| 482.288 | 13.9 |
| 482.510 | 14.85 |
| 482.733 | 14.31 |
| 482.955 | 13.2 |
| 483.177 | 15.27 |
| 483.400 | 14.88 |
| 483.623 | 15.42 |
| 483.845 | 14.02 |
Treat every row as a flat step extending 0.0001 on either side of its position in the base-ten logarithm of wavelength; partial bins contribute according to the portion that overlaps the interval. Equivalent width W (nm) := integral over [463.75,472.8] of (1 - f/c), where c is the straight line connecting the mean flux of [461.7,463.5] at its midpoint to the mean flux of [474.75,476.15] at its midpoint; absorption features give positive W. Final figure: 0.65 nm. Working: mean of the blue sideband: 15.2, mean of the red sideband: 15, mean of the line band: 14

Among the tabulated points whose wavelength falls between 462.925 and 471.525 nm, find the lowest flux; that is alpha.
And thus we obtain 8.211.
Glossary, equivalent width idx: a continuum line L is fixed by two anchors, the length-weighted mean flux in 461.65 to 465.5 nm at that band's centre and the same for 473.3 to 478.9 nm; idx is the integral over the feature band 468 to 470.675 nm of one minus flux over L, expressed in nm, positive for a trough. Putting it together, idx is 0.144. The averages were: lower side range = 14.5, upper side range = 14.9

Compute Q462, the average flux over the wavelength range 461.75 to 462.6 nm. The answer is 15.3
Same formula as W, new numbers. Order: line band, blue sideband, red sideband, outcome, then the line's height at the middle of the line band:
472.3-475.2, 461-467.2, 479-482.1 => 0.055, 14.9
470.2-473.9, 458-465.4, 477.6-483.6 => 0.089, 14.8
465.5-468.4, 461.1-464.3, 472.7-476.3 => 0.103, 14.6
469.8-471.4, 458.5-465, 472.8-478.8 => 0.090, 14.6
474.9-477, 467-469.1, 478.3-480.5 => 0.066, 15.2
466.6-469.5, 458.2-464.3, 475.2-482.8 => 0.093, 14.7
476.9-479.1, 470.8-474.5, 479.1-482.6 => -0.043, 15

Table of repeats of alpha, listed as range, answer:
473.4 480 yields 12.78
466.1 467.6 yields 11.54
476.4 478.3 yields 13.03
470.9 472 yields 11.75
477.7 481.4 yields 13.77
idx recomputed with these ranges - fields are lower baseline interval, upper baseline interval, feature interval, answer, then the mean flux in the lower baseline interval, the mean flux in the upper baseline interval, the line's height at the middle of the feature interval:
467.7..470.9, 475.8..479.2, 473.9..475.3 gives 0.01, 13.9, 14.9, 14.6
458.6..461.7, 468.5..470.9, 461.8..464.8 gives -0.13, 14.1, 13.6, 13.9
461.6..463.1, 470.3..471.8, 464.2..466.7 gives 0.17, 15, 14.4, 14.8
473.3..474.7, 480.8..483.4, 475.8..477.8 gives 0.03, 14.6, 15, 14.8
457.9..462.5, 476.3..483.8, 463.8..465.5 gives 0.08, 14.2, 15.1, 14.4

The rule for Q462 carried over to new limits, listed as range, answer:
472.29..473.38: 14.8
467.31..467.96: 14.4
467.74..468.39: 14.6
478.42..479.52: 15.7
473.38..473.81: 14.1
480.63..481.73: 15.5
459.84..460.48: 14.2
